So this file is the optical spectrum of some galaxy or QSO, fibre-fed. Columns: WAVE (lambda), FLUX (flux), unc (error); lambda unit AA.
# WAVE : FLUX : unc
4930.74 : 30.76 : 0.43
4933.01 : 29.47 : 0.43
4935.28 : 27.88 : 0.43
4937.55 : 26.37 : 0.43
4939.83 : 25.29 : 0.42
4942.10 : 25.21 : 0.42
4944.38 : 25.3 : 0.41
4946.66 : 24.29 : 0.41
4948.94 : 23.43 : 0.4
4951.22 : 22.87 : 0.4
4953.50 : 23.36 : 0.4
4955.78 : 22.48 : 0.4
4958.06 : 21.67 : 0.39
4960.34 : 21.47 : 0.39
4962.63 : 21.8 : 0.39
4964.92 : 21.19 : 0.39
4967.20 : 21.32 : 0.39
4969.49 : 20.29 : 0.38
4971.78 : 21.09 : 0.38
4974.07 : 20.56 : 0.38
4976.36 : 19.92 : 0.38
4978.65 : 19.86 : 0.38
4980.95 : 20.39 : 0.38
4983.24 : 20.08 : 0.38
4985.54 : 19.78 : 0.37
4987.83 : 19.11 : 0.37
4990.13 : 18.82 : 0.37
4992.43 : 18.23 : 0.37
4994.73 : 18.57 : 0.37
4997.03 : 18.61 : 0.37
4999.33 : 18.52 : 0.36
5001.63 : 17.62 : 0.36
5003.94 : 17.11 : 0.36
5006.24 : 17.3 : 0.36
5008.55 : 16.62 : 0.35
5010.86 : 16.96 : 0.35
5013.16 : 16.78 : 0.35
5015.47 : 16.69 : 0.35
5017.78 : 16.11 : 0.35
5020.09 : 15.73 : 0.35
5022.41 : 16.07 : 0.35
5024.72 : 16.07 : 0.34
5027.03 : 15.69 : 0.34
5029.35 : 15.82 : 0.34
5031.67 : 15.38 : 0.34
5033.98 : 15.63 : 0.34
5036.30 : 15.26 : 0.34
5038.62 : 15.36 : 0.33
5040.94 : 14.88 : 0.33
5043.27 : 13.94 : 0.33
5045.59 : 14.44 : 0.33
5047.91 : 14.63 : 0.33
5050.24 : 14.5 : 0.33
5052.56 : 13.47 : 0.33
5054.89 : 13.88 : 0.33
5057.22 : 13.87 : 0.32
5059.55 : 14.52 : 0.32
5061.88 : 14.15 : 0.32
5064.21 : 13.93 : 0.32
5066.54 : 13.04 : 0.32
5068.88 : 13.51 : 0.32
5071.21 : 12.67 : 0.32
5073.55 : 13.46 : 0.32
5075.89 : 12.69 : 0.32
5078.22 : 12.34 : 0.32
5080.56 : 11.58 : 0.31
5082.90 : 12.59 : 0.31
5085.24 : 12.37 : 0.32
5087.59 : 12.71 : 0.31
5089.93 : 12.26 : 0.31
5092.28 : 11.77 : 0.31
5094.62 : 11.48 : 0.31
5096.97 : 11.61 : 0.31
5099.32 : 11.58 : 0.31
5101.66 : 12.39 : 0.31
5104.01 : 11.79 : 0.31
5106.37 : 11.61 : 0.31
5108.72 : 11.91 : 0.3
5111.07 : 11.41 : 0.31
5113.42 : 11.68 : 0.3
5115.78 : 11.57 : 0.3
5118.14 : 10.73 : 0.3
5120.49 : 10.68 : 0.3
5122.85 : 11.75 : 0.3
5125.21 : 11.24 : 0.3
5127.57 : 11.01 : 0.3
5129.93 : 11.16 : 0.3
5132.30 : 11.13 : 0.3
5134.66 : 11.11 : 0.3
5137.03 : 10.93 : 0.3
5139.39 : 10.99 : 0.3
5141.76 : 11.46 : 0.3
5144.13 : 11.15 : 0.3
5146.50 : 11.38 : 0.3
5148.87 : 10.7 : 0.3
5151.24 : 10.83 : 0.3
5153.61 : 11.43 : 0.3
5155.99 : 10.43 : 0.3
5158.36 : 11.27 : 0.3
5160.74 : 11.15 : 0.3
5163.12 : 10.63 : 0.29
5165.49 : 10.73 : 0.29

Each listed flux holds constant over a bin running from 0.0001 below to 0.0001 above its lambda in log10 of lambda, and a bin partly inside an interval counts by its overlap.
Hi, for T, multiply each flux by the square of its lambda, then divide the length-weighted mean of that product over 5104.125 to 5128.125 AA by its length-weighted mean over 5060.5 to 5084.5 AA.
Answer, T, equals 0.89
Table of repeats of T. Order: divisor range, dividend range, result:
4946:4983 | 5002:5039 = 0.77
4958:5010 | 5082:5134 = 0.63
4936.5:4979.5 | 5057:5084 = 0.61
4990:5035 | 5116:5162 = 0.69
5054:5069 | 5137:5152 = 0.83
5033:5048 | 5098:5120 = 0.80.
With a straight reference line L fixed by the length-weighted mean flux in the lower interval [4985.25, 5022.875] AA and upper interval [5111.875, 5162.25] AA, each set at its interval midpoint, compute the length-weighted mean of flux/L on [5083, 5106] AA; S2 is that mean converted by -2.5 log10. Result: 0.101 mag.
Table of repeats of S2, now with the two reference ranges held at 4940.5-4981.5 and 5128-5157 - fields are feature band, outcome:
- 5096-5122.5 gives 0.134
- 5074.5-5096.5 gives 0.190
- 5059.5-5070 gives 0.150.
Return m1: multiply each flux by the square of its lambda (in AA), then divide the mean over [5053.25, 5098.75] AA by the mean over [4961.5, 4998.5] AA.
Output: 0.7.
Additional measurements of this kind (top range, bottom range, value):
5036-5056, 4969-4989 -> 0.74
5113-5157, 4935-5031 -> 0.59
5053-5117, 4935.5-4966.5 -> 0.56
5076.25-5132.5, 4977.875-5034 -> 0.69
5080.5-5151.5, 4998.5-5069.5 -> 0.77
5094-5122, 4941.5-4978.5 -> 0.55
